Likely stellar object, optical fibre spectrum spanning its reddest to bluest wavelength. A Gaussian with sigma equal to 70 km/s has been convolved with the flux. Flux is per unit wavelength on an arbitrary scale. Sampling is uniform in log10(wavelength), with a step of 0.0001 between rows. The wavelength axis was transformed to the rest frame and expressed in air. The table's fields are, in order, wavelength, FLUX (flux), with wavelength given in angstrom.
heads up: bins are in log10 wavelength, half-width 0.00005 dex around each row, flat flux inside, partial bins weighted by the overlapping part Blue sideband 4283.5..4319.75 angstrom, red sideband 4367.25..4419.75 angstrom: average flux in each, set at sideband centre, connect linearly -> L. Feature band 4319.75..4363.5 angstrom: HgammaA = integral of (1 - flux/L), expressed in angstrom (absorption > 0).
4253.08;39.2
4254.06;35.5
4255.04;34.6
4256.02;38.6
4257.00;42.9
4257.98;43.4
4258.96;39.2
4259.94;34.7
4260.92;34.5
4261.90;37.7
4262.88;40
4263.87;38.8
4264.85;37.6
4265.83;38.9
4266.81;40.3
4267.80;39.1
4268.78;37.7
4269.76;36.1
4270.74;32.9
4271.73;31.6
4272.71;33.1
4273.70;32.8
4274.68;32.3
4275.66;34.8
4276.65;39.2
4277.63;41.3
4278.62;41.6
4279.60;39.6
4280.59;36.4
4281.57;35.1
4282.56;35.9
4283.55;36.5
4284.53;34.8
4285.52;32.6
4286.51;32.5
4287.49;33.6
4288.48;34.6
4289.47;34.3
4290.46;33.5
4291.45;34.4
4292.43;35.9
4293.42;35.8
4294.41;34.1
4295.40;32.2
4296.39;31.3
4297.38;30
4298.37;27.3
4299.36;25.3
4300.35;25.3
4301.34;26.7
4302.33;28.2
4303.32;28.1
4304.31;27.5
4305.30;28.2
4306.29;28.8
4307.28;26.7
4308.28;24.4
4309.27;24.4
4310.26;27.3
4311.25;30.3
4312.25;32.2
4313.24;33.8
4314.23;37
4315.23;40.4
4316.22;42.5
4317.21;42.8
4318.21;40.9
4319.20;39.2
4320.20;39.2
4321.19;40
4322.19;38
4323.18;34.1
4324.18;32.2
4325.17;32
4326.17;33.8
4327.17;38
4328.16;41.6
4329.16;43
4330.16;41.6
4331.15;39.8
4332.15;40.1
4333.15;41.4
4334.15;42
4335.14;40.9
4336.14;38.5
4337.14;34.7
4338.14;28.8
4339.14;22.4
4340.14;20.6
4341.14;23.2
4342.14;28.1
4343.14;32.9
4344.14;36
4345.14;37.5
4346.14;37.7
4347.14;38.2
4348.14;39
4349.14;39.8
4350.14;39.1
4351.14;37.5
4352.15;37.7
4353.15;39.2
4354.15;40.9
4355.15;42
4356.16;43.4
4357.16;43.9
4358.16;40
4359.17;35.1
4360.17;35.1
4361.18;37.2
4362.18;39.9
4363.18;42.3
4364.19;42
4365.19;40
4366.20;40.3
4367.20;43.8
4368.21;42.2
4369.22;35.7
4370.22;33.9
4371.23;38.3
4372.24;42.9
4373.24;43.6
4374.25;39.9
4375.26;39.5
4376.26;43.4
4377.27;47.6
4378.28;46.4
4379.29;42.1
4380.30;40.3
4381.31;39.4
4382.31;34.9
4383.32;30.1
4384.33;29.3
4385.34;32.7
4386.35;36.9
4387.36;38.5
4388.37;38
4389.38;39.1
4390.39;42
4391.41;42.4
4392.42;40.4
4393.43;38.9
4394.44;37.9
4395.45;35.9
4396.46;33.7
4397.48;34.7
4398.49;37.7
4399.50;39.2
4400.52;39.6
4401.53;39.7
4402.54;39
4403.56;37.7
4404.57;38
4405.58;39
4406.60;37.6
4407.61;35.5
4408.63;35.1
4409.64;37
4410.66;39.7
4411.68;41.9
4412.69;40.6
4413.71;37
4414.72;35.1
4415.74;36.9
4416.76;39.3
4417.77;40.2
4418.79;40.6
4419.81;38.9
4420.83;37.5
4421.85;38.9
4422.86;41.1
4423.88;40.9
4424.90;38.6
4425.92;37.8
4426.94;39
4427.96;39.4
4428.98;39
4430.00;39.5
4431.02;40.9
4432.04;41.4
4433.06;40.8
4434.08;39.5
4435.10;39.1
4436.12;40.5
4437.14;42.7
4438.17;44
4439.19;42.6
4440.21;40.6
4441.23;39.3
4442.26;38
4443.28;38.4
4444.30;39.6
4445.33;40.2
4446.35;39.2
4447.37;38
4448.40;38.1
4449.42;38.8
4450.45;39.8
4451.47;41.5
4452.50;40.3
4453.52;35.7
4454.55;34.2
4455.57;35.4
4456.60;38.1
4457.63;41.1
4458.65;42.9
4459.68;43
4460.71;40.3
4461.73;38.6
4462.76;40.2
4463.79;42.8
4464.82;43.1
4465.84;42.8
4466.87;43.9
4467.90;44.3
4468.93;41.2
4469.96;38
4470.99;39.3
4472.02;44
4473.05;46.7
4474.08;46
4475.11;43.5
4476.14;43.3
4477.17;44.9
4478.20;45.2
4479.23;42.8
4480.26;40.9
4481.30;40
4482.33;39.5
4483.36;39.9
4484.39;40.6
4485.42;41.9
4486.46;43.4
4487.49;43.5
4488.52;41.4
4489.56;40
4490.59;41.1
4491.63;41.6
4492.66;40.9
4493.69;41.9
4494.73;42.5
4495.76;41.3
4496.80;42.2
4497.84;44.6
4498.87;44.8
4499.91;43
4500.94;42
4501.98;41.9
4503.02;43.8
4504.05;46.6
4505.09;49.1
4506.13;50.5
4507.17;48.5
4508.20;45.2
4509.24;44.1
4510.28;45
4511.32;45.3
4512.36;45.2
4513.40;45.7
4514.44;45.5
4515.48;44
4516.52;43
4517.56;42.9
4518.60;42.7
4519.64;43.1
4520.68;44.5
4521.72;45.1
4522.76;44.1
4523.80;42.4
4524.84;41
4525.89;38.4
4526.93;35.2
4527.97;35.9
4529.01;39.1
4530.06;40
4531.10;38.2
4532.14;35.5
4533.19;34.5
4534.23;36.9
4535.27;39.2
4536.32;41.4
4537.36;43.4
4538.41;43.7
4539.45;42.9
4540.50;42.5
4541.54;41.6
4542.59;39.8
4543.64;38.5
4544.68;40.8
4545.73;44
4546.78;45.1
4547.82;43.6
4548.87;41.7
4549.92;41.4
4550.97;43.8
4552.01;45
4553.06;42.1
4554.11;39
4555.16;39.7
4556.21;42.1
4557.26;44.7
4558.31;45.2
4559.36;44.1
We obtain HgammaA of -2.5 angstrom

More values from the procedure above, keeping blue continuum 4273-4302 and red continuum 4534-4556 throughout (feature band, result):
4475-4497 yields -1.1 angstrom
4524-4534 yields 0.9 angstrom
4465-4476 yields -1.0 angstrom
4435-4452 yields -0.6 angstrom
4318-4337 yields -2.0 angstrom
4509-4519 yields -0.9 angstrom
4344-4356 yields -1.1 angstrom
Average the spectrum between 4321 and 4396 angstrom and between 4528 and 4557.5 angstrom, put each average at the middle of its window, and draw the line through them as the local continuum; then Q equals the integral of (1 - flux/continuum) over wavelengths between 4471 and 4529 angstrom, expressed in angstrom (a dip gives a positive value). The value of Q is -4.0 angstrom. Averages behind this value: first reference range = 38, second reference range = 41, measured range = 43.1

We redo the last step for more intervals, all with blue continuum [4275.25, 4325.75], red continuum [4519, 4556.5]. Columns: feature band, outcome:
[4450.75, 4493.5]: -2.7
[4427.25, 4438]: -0.8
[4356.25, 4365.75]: -1.1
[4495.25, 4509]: -1.7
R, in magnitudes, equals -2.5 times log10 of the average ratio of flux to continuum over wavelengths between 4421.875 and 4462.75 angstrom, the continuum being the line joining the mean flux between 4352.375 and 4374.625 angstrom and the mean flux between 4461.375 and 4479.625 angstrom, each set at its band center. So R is 0.064 mag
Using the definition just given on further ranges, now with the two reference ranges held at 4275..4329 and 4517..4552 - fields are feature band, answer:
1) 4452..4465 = -0.02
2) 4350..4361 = -0.11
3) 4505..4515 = -0.15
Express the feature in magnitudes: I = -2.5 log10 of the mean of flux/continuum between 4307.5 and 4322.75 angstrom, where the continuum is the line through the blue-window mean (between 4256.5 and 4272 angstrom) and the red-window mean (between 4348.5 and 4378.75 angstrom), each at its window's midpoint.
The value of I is 0.113 mag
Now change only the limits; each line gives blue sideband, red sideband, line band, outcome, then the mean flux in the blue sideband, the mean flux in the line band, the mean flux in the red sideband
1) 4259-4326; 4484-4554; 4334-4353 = 0.05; 34.2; 34.4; 42.4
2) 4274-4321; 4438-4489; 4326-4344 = 0.00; 33.4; 35.1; 41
